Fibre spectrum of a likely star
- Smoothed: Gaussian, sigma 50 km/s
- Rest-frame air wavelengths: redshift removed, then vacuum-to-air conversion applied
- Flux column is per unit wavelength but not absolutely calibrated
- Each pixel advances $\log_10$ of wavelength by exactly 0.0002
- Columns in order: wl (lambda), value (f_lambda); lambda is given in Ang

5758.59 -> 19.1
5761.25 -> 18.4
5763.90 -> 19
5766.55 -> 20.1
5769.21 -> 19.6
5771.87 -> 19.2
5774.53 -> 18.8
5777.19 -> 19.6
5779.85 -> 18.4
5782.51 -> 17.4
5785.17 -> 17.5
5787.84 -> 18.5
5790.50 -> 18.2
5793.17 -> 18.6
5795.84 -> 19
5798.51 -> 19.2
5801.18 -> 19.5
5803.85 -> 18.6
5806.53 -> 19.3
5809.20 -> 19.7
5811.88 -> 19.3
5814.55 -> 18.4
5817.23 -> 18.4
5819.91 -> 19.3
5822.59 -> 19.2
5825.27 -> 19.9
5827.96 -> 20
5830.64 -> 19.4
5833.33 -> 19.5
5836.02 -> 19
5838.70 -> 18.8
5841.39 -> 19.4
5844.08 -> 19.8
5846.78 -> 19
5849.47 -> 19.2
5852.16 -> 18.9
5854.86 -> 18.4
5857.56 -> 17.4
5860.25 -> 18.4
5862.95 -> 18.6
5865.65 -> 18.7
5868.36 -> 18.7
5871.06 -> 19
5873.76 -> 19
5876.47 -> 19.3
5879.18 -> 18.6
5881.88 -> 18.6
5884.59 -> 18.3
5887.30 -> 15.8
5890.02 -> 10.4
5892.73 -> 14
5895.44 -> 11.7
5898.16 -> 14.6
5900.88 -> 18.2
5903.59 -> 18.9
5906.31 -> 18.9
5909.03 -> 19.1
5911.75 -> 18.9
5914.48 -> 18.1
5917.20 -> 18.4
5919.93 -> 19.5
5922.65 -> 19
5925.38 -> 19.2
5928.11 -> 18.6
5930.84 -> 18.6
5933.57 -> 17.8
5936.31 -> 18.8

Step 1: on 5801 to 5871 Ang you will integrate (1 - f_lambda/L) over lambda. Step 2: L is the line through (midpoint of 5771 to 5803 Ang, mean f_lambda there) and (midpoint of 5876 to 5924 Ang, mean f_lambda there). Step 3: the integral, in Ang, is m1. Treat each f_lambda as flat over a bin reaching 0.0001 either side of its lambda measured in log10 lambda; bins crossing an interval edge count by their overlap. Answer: -3.9 Ang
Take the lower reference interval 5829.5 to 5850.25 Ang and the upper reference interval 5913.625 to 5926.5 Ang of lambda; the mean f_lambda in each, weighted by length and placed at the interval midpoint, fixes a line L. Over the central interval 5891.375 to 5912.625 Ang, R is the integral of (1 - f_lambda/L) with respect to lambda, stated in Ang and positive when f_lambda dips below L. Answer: 2.5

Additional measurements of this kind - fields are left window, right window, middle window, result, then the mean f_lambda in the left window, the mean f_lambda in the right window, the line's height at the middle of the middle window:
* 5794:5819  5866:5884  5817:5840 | -0.42 Ang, 19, 18.8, 19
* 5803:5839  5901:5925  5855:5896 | 3.79 Ang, 19.2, 18.8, 19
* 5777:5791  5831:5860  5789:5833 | -1.48 Ang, 18.2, 18.9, 18.5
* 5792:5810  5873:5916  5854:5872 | -0.75 Ang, 19.1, 17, 17.7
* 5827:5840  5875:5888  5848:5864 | 0.29 Ang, 19.3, 18.2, 18.8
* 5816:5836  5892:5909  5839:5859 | -0.46 Ang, 19.4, 16.4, 18.4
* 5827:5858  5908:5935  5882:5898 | 3.76 Ang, 19.1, 18.7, 18.9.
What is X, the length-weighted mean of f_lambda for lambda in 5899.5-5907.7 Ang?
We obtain 18.7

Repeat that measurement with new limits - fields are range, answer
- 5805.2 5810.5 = 19.5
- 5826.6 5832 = 19.7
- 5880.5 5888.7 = 17.5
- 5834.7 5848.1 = 19.2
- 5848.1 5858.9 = 18.5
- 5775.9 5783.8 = 18.5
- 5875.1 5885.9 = 18.7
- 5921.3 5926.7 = 19.1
